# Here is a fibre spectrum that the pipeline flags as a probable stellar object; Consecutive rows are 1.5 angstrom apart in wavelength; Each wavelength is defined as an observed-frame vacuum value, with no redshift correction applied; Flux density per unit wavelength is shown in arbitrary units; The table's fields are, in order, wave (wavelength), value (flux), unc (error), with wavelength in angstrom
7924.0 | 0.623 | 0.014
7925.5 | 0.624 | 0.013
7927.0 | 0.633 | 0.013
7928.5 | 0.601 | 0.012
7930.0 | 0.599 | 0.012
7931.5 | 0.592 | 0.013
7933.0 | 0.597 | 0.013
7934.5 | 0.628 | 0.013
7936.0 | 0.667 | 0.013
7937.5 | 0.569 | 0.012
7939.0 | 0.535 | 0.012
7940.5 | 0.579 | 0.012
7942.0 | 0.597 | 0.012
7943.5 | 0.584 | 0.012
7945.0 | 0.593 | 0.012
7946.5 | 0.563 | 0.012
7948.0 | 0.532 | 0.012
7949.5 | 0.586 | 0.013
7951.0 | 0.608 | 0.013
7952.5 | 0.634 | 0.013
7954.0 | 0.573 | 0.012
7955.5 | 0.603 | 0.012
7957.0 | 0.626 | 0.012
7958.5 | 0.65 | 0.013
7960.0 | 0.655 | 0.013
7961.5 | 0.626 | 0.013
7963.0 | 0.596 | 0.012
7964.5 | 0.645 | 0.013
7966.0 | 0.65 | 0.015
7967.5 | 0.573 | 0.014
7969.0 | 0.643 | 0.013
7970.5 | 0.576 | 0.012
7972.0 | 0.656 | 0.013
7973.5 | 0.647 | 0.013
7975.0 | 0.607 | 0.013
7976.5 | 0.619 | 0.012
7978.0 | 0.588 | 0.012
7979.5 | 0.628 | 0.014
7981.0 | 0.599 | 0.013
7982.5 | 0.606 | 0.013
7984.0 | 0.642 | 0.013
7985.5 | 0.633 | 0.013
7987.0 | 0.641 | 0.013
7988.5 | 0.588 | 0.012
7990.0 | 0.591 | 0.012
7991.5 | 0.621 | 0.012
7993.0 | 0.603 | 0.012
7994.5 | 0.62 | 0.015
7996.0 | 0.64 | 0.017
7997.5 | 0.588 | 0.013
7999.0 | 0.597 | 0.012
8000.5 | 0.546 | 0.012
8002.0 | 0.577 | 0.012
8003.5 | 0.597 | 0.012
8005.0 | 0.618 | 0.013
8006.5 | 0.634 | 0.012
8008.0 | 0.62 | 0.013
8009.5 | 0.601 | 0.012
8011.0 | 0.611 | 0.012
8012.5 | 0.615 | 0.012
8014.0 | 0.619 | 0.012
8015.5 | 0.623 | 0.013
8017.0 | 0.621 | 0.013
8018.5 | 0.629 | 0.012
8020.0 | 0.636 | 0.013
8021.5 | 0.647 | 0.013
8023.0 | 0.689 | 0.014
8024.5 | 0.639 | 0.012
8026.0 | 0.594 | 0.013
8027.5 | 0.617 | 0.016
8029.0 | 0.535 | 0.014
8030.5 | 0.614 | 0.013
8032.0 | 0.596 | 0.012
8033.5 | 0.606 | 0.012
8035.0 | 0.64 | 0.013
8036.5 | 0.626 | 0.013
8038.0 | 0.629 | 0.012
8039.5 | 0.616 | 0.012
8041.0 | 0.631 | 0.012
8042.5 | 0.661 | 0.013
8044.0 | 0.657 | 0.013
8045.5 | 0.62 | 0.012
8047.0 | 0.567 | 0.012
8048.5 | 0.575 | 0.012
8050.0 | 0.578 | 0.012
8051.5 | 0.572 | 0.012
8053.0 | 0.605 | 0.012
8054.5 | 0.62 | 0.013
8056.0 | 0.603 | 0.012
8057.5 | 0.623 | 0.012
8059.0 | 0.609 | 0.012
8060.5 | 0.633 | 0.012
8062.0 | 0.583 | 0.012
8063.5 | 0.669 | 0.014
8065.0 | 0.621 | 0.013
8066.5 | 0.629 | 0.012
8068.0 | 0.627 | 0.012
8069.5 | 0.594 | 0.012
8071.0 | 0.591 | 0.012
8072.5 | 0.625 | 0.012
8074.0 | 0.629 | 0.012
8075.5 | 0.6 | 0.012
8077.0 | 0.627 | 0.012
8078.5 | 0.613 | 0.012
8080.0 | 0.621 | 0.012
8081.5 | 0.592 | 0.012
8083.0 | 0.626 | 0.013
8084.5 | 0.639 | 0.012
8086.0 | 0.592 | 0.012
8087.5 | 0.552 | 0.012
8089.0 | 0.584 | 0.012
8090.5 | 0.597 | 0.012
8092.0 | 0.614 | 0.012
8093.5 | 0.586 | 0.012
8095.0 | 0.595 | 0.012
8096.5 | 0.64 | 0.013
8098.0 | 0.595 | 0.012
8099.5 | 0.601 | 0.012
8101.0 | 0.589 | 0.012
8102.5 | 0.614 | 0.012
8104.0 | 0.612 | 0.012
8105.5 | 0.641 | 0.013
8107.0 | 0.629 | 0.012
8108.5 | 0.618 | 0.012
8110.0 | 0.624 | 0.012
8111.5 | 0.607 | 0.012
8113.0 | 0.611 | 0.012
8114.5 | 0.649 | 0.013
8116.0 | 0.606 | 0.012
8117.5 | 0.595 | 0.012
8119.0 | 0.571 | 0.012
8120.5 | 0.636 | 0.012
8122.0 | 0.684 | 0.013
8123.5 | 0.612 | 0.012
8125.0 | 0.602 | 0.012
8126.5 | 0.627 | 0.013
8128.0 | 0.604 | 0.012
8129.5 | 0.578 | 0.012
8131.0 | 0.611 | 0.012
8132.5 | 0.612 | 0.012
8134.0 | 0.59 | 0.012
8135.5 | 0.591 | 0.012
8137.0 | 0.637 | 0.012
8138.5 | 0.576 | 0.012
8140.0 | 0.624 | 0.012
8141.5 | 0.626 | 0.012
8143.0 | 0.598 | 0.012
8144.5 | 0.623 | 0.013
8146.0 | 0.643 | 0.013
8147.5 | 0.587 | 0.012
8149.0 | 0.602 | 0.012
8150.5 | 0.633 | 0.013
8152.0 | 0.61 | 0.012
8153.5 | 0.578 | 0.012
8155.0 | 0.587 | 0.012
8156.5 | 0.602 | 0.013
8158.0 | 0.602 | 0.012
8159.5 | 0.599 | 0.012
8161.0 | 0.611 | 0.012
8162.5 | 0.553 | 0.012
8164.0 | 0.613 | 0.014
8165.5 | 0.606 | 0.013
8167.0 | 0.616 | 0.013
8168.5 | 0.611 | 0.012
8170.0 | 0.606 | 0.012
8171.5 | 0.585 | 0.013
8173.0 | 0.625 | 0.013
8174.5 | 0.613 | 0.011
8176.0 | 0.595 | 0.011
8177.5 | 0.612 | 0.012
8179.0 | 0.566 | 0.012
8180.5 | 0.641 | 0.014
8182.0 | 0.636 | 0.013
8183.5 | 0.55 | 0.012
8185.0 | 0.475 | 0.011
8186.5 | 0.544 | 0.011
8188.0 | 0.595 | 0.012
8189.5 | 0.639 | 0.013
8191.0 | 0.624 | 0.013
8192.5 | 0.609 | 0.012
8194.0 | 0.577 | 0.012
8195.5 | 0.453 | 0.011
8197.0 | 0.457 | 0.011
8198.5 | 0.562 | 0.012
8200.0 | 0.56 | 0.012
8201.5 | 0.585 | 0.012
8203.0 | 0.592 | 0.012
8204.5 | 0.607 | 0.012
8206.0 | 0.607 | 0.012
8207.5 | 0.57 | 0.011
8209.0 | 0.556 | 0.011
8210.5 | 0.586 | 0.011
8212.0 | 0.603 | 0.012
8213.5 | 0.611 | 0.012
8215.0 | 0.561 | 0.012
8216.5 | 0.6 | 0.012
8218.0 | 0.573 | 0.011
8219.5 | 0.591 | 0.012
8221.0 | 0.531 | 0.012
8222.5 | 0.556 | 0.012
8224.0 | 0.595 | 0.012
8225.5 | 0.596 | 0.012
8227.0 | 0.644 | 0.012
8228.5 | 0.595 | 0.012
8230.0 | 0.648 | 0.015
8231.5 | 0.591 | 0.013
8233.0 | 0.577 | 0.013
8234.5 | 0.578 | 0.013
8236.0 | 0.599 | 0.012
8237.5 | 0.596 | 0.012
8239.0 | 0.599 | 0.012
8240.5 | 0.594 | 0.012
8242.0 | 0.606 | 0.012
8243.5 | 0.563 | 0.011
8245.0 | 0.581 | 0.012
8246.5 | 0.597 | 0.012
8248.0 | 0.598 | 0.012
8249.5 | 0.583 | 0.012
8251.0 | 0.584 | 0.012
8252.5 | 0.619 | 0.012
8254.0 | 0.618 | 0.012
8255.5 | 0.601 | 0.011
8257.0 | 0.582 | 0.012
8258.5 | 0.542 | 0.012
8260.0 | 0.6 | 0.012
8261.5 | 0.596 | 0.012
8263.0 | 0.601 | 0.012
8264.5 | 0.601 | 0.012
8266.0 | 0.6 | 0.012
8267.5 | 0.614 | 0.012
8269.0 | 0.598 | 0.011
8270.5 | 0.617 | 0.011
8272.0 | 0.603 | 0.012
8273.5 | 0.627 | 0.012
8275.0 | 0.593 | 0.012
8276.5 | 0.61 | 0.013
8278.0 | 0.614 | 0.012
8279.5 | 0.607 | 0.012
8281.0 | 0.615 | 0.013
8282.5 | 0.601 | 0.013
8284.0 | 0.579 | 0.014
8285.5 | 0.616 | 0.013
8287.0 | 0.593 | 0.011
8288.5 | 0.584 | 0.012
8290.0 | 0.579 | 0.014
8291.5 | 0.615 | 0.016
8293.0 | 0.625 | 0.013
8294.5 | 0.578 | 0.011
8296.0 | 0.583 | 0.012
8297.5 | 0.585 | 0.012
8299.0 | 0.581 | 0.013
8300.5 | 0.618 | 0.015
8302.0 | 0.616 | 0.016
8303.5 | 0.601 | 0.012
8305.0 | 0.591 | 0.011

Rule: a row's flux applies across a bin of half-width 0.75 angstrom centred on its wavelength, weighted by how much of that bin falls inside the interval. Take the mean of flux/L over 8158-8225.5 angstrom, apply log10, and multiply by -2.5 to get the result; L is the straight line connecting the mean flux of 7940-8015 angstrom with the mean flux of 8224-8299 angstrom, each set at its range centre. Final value 0.03 mag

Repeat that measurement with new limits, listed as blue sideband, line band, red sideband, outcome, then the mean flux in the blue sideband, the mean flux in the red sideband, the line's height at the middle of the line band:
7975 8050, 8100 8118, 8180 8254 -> -0.03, 0.614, 0.584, 0.6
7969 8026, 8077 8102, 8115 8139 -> 0.01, 0.617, 0.609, 0.611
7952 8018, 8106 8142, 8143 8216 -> -0.03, 0.615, 0.589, 0.597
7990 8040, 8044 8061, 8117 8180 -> 0.02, 0.614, 0.606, 0.612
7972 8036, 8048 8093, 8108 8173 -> 0.01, 0.614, 0.608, 0.611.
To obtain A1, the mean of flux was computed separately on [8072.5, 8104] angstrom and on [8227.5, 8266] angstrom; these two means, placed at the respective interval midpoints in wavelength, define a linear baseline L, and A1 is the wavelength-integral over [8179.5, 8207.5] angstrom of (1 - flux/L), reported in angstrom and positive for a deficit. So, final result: 1.2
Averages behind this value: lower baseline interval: 0.606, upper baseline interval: 0.594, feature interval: 0.573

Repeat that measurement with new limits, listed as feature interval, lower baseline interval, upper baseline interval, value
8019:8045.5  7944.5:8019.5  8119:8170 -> -0.65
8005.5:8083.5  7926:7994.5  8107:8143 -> -0.73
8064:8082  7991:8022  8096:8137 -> -0.07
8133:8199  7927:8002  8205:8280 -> 0.53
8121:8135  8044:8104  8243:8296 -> -0.20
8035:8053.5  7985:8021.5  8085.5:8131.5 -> -0.06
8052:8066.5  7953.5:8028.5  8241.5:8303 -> -0.13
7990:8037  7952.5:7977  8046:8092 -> 0.13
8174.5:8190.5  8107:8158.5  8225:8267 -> 0.45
